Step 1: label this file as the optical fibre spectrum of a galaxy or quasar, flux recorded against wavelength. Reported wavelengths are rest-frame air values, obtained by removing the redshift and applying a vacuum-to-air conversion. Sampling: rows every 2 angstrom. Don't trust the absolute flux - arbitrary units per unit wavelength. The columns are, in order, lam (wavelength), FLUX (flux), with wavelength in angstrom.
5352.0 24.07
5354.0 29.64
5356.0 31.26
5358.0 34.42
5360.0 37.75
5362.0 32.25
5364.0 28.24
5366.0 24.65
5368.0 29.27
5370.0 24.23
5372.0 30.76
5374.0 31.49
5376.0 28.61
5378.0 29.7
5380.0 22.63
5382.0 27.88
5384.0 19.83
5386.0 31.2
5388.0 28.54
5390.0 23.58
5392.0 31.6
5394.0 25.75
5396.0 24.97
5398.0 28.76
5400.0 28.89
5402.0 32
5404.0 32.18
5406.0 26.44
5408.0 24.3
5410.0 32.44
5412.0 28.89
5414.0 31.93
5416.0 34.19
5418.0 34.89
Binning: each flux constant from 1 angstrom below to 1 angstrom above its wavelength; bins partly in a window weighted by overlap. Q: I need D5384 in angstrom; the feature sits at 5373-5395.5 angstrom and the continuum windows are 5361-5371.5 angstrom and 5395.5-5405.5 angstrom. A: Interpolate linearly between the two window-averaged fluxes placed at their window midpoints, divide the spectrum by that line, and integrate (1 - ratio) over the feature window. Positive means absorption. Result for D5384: 1.1 angstrom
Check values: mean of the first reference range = 27.9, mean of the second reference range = 29.4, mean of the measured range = 27.3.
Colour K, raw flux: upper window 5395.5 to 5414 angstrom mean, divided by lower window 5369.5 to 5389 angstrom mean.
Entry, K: 1.05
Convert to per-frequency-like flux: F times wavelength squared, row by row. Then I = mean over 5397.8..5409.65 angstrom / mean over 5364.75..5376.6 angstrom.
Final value 1.0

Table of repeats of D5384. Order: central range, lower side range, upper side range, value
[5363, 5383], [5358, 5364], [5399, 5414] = 3.00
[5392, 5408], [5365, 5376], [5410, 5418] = 1.30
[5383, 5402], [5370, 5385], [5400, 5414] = 0.71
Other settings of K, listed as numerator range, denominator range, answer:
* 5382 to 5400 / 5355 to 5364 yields 0.81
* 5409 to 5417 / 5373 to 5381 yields 1.13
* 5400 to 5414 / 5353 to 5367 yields 0.95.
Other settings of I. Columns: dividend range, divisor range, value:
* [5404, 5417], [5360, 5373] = 1.05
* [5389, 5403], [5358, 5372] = 0.95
